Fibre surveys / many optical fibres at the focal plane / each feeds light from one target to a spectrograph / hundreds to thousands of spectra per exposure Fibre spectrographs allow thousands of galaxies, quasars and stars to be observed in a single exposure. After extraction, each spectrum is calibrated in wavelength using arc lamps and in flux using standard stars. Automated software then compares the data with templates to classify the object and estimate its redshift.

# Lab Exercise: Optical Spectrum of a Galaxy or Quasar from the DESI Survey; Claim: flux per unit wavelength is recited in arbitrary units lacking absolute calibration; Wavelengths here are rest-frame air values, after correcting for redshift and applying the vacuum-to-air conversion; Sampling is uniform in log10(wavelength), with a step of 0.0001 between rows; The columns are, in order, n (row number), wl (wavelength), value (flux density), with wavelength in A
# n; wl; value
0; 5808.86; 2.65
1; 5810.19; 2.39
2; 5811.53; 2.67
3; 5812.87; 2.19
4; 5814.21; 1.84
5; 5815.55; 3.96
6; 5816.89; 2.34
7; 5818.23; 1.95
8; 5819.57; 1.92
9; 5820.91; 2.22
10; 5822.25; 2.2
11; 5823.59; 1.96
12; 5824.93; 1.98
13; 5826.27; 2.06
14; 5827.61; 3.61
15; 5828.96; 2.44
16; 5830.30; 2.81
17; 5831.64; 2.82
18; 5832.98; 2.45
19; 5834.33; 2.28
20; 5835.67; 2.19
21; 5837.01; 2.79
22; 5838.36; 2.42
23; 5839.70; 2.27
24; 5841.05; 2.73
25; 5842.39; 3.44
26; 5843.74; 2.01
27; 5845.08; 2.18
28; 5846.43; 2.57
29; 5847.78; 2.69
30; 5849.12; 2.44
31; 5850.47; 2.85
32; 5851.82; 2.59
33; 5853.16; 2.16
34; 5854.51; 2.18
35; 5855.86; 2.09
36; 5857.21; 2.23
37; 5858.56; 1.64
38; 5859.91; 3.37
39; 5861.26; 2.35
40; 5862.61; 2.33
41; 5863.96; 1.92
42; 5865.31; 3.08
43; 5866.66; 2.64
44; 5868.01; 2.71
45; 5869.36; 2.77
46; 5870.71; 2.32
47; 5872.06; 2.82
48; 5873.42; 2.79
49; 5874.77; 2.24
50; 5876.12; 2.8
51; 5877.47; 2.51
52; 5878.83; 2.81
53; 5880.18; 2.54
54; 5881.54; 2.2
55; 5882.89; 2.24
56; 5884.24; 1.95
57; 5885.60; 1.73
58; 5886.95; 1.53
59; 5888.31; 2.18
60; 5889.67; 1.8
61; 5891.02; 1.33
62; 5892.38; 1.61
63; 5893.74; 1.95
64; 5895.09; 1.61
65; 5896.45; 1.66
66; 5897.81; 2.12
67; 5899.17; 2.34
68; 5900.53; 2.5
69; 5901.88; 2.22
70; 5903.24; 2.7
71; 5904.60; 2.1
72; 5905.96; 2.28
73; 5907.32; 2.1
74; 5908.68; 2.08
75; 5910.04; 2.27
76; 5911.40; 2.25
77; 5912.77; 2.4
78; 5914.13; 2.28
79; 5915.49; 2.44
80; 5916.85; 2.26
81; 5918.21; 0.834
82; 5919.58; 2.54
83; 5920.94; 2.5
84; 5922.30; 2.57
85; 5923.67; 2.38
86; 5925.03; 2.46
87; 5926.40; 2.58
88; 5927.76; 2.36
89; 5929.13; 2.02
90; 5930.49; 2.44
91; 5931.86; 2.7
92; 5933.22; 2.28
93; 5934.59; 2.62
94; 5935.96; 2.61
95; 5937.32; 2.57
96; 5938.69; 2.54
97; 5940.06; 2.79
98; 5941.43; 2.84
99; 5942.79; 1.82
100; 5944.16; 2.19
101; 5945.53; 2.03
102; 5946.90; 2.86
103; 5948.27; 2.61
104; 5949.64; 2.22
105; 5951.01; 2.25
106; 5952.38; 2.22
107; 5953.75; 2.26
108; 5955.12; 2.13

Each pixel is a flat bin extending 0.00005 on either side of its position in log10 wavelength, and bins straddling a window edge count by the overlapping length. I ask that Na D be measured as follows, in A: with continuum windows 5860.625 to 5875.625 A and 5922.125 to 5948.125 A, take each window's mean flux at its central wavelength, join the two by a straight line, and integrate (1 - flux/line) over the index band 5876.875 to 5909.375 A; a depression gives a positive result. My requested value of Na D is 5.5 A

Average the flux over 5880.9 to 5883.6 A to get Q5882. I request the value 2.22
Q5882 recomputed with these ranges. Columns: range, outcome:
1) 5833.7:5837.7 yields 2.42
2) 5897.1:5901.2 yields 2.31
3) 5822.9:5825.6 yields 1.97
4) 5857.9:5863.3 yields 2.42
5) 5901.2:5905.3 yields 2.34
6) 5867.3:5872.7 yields 2.66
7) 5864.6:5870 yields 2.8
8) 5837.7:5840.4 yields 2.35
